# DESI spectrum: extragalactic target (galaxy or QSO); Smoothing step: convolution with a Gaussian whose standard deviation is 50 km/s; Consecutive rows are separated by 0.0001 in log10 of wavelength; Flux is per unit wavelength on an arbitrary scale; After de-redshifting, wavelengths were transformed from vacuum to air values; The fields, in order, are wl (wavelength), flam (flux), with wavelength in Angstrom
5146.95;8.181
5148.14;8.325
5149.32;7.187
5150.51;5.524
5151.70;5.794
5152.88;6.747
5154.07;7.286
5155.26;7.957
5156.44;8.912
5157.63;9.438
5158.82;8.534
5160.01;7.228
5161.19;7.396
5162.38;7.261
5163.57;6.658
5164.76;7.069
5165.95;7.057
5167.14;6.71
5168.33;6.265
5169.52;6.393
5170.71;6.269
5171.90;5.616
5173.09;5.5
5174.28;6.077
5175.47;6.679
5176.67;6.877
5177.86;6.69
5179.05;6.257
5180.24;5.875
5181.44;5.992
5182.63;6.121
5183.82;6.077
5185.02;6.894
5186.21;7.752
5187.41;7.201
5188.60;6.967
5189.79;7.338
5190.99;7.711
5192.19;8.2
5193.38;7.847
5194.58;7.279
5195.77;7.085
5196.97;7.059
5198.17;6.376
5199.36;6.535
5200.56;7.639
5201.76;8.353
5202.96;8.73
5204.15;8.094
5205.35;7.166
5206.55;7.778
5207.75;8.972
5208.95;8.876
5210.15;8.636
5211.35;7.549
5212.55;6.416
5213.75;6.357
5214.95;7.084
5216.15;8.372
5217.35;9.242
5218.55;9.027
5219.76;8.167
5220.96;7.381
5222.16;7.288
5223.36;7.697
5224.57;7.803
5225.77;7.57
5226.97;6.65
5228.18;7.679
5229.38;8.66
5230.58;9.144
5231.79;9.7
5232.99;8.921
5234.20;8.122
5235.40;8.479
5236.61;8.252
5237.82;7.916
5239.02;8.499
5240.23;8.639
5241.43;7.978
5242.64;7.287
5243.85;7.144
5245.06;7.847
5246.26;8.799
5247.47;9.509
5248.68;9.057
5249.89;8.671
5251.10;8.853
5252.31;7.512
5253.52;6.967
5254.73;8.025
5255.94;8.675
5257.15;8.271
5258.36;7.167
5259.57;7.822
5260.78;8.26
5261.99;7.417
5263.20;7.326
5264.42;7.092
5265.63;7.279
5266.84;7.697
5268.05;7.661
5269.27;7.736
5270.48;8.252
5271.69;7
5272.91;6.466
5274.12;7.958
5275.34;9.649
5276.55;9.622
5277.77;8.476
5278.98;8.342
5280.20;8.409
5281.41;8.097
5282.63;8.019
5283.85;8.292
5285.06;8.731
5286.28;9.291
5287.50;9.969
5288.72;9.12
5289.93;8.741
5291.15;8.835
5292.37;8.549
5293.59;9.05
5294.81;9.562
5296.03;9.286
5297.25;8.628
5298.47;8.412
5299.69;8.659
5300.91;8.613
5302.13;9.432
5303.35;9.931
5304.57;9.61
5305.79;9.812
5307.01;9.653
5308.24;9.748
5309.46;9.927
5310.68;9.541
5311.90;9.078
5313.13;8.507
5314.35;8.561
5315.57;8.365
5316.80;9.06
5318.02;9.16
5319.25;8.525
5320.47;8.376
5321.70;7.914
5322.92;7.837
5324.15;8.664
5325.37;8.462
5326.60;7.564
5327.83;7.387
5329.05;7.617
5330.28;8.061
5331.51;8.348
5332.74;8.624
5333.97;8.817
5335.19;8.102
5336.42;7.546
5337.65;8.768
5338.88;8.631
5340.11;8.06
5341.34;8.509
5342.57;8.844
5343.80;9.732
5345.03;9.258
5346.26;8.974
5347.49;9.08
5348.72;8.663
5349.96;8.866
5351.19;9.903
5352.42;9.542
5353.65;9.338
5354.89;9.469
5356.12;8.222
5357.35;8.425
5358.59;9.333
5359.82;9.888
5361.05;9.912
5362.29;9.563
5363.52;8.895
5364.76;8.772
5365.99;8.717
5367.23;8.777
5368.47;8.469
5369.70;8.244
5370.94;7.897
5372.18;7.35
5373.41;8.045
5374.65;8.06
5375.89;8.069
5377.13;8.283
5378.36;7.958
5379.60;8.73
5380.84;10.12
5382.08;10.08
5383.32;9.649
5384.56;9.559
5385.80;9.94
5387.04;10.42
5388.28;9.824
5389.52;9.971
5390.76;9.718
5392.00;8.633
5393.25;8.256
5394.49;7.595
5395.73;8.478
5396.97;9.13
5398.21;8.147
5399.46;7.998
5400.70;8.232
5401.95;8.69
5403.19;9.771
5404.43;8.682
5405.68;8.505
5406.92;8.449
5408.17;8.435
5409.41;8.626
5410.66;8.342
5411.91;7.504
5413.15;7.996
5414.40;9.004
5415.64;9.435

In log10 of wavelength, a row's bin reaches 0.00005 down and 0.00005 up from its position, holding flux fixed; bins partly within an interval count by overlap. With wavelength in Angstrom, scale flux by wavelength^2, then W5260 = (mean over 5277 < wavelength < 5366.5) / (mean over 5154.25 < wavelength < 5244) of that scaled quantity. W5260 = 1.23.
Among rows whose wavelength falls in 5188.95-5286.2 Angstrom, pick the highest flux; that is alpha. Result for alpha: 9.7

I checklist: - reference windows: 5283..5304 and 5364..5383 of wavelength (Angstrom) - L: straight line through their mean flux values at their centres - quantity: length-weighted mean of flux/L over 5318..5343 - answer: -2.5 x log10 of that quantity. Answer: 0.07 mag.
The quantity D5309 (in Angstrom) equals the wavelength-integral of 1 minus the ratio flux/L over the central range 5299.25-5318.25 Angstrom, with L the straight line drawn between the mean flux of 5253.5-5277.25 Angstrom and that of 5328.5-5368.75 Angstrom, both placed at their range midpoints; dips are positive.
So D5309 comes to -2.0 Angstrom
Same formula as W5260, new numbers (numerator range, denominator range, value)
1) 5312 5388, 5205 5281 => 1.13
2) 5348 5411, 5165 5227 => 1.32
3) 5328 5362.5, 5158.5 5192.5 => 1.40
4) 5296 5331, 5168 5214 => 1.30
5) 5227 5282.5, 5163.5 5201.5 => 1.23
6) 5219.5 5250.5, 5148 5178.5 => 1.21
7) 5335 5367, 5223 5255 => 1.14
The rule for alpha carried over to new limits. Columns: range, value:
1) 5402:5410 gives 9.771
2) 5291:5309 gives 9.931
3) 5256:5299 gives 9.969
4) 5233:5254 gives 9.509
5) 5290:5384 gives 10.12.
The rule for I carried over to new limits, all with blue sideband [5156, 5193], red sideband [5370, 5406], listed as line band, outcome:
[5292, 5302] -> -0.11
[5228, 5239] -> -0.15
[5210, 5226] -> -0.06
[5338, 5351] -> -0.06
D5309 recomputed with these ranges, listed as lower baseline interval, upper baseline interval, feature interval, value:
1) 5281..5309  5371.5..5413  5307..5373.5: 1.5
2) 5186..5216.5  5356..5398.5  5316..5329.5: 0.4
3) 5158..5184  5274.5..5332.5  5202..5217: -1.3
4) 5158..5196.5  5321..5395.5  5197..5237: -3.7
